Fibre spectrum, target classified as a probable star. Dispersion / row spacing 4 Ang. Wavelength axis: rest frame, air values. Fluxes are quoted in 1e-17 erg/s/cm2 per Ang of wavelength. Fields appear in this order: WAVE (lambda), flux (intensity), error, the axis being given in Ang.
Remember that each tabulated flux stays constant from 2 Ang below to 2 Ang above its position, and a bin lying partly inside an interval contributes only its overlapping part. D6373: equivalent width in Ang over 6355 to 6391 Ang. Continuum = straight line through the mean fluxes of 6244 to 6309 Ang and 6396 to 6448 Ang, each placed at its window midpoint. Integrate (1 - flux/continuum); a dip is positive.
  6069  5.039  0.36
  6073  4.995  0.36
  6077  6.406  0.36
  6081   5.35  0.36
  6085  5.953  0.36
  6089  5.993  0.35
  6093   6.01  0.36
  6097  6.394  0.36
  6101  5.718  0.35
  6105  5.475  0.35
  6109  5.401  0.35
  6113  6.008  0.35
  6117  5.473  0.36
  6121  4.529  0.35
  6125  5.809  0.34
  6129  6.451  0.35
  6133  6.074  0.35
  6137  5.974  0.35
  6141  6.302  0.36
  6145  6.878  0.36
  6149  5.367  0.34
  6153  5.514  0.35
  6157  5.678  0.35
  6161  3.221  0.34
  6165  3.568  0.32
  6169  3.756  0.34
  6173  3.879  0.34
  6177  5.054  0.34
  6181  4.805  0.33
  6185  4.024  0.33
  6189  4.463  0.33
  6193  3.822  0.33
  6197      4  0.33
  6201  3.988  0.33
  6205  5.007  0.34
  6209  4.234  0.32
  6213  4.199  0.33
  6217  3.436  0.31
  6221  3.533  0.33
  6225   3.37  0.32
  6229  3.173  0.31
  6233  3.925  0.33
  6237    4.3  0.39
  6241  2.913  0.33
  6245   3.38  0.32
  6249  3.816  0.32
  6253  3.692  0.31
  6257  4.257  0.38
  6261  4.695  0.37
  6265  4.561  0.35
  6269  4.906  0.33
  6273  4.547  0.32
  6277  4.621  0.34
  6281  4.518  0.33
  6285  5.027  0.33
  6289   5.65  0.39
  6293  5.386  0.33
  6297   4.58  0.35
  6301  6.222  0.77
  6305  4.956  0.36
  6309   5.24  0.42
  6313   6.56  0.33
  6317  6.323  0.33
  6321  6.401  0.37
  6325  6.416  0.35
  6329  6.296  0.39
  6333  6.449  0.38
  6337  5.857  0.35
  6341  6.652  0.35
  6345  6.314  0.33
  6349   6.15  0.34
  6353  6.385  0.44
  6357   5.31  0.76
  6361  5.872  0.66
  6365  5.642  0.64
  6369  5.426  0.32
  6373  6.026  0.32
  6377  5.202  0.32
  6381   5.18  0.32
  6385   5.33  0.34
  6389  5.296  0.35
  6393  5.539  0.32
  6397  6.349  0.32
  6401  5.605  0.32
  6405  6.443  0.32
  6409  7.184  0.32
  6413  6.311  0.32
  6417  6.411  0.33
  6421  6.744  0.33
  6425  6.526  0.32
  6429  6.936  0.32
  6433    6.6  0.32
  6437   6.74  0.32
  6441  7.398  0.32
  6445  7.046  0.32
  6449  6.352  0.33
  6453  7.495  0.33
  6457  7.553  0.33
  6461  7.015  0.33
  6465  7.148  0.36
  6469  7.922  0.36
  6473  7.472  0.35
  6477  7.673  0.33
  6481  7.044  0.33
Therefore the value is 3.1 Ang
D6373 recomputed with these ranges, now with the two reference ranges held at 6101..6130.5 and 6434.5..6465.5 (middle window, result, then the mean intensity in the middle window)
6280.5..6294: 2.46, 5.2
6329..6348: 0.80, 6.31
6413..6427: 0.85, 6.52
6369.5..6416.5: 6.65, 5.86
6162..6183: 6.03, 4.17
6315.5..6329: 0.29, 6.37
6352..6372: 2.93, 5.71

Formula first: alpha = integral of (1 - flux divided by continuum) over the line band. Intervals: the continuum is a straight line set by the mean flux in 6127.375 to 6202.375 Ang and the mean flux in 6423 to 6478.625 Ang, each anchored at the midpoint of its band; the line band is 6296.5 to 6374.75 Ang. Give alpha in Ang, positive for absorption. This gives 3.0 Ang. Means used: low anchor 4.88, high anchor 7.13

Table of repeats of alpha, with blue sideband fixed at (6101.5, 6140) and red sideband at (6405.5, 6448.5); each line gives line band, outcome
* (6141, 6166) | 2.65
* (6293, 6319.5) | 2.95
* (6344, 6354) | 0.34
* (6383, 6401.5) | 2.84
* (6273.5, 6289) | 3.55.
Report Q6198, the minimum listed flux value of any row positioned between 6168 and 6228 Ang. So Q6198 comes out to 3.37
